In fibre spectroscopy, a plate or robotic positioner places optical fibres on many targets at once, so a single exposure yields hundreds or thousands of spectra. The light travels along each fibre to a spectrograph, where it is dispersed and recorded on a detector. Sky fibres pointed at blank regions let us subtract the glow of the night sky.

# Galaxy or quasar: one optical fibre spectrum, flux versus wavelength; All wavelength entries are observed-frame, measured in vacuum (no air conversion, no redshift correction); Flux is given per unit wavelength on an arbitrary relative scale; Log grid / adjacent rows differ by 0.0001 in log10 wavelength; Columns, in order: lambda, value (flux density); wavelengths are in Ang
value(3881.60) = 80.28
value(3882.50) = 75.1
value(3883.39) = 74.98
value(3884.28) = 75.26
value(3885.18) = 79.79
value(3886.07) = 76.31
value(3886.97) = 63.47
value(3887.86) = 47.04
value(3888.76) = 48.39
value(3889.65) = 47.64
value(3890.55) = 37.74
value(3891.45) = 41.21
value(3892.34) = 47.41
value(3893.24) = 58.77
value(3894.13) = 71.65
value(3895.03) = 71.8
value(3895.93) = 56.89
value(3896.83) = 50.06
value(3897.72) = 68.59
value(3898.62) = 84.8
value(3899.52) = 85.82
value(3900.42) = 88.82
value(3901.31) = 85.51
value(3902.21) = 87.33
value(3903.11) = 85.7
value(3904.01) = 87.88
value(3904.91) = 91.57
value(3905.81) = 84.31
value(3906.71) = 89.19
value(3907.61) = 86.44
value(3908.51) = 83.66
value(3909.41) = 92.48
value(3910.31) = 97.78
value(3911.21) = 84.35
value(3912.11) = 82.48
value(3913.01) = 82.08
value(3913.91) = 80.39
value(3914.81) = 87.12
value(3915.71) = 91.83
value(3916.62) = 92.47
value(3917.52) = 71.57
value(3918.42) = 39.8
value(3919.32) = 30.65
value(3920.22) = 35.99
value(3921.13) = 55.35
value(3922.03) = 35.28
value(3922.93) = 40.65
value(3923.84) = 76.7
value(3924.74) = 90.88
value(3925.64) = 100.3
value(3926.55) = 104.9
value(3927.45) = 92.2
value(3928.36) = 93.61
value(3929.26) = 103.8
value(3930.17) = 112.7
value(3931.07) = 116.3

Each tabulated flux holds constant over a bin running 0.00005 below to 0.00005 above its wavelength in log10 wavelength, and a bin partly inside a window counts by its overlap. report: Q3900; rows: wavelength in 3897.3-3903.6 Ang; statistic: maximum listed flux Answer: 88.82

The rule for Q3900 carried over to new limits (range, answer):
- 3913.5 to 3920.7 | 92.47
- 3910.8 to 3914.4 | 84.35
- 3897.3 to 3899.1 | 84.8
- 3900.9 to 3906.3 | 91.57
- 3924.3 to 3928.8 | 104.9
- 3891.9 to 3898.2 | 71.8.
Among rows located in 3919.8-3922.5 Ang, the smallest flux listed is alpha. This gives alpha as 35.28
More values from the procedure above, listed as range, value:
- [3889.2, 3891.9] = 37.74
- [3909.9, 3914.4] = 80.39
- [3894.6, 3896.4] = 56.89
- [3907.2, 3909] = 83.66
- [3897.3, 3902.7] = 68.59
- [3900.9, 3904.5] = 85.51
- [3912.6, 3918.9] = 39.8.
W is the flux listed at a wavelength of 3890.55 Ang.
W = 37.74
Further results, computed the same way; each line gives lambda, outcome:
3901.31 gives 85.51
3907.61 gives 86.44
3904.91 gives 91.57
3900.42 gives 88.82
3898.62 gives 84.8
